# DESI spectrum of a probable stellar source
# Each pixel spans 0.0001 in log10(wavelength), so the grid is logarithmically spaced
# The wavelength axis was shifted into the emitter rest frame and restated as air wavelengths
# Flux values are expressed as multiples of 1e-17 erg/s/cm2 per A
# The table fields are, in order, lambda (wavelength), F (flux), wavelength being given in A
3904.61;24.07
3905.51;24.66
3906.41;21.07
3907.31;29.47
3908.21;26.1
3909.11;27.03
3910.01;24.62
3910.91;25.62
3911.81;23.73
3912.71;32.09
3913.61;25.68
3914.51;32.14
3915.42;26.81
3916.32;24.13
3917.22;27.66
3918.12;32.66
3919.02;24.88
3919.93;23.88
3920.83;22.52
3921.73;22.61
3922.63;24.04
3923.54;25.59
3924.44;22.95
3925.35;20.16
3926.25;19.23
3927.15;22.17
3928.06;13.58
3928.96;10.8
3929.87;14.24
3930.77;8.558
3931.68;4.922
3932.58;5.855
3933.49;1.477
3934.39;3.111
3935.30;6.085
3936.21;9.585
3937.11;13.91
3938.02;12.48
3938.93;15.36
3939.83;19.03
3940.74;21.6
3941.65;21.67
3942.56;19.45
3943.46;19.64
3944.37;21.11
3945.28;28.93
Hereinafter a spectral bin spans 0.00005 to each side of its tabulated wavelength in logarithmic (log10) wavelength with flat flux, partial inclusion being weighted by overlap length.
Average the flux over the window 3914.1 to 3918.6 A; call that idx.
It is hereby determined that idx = 28.6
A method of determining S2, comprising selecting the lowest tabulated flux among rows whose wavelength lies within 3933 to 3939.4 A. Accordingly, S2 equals 1.477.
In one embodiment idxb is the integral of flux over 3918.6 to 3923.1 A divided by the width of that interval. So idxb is 23.6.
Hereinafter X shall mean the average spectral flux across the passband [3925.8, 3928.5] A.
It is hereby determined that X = 18.4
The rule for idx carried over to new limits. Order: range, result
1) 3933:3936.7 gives 5.18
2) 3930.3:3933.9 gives 5.3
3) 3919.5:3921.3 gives 23.3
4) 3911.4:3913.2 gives 28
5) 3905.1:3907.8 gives 25.1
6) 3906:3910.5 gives 25.7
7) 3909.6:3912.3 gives 24.8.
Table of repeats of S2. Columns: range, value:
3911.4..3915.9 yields 23.73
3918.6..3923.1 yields 22.52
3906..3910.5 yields 21.07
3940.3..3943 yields 19.45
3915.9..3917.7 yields 24.13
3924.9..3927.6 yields 19.23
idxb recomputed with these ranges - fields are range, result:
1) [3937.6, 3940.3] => 15.7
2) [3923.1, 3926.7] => 22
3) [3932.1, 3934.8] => 3.51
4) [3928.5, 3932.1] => 9.68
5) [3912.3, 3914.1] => 28.9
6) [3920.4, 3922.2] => 22.7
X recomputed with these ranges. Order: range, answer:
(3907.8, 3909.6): 26.5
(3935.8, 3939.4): 12.9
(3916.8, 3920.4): 27.2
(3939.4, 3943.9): 20.3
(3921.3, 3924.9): 23.8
